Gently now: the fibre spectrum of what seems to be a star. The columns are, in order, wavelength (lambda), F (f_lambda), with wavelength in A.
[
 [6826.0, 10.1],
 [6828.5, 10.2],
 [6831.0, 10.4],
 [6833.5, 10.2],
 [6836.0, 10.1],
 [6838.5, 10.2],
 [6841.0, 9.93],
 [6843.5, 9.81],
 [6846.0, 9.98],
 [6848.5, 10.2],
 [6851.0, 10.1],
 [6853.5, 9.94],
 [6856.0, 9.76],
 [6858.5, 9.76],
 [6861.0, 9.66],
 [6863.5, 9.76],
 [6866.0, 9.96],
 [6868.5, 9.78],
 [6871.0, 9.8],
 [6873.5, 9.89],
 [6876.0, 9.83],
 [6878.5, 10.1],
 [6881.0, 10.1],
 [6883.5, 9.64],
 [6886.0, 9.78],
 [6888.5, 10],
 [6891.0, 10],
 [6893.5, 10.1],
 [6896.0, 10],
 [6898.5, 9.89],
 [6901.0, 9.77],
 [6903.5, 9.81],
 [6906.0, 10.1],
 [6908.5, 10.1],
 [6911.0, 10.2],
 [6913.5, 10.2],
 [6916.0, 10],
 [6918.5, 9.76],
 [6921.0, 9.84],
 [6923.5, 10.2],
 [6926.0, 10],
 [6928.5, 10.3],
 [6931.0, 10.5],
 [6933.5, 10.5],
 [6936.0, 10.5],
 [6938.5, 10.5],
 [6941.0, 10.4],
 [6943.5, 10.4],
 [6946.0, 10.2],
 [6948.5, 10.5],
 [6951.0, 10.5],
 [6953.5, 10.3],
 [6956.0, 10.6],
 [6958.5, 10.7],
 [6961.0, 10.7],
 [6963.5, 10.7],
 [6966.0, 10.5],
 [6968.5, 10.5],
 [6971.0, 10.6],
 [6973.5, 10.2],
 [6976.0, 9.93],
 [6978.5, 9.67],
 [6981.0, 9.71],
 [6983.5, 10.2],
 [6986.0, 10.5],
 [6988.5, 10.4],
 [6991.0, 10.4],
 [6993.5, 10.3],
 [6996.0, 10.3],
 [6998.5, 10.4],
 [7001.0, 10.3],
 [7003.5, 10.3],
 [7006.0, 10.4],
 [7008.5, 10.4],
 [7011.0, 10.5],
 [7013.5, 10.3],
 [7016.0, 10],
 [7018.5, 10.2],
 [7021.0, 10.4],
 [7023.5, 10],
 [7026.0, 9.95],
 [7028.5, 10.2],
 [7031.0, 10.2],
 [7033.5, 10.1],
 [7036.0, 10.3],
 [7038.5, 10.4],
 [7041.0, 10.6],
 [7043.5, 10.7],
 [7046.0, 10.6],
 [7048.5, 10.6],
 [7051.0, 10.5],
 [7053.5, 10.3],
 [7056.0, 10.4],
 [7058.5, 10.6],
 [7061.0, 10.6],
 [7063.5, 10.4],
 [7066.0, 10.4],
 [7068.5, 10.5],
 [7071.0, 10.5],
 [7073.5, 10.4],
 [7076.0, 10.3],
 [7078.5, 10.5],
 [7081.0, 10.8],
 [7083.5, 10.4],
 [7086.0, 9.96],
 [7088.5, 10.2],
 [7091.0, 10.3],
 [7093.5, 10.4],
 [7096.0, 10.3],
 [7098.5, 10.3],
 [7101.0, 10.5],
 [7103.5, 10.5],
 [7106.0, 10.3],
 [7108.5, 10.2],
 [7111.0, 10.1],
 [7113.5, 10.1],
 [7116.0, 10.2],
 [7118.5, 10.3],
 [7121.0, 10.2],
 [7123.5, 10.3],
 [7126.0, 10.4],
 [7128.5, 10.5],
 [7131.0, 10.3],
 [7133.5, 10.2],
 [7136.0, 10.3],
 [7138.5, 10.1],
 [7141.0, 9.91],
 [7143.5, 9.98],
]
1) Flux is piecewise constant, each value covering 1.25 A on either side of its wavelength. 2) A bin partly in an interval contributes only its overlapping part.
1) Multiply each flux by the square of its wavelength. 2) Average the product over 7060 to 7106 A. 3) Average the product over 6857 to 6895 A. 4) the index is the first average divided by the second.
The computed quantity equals 1.12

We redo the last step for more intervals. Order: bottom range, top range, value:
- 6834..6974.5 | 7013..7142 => 1.07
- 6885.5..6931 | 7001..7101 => 1.08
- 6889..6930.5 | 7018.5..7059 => 1.07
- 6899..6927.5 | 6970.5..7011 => 1.05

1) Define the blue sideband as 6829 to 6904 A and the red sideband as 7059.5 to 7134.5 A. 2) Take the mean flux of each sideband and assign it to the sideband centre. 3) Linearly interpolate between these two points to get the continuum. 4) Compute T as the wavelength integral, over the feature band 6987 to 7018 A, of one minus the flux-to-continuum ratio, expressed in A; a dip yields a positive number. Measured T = -0.45 A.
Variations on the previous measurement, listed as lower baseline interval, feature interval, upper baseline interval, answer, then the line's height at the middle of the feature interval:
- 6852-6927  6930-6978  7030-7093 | -1.59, 10.1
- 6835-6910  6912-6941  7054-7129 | -0.53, 10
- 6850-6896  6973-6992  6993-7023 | 0.20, 10.2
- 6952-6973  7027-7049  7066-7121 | 0.06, 10.4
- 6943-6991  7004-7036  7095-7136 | 0.34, 10.3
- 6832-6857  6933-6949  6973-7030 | -0.44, 10.1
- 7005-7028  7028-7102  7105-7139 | -1.20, 10.2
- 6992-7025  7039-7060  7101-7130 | -0.49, 10.3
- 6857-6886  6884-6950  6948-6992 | -0.32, 10.1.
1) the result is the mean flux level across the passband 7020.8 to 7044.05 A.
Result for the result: 10.3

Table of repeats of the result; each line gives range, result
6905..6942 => 10.2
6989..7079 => 10.4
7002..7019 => 10.3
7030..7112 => 10.4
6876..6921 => 9.97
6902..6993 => 10.3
